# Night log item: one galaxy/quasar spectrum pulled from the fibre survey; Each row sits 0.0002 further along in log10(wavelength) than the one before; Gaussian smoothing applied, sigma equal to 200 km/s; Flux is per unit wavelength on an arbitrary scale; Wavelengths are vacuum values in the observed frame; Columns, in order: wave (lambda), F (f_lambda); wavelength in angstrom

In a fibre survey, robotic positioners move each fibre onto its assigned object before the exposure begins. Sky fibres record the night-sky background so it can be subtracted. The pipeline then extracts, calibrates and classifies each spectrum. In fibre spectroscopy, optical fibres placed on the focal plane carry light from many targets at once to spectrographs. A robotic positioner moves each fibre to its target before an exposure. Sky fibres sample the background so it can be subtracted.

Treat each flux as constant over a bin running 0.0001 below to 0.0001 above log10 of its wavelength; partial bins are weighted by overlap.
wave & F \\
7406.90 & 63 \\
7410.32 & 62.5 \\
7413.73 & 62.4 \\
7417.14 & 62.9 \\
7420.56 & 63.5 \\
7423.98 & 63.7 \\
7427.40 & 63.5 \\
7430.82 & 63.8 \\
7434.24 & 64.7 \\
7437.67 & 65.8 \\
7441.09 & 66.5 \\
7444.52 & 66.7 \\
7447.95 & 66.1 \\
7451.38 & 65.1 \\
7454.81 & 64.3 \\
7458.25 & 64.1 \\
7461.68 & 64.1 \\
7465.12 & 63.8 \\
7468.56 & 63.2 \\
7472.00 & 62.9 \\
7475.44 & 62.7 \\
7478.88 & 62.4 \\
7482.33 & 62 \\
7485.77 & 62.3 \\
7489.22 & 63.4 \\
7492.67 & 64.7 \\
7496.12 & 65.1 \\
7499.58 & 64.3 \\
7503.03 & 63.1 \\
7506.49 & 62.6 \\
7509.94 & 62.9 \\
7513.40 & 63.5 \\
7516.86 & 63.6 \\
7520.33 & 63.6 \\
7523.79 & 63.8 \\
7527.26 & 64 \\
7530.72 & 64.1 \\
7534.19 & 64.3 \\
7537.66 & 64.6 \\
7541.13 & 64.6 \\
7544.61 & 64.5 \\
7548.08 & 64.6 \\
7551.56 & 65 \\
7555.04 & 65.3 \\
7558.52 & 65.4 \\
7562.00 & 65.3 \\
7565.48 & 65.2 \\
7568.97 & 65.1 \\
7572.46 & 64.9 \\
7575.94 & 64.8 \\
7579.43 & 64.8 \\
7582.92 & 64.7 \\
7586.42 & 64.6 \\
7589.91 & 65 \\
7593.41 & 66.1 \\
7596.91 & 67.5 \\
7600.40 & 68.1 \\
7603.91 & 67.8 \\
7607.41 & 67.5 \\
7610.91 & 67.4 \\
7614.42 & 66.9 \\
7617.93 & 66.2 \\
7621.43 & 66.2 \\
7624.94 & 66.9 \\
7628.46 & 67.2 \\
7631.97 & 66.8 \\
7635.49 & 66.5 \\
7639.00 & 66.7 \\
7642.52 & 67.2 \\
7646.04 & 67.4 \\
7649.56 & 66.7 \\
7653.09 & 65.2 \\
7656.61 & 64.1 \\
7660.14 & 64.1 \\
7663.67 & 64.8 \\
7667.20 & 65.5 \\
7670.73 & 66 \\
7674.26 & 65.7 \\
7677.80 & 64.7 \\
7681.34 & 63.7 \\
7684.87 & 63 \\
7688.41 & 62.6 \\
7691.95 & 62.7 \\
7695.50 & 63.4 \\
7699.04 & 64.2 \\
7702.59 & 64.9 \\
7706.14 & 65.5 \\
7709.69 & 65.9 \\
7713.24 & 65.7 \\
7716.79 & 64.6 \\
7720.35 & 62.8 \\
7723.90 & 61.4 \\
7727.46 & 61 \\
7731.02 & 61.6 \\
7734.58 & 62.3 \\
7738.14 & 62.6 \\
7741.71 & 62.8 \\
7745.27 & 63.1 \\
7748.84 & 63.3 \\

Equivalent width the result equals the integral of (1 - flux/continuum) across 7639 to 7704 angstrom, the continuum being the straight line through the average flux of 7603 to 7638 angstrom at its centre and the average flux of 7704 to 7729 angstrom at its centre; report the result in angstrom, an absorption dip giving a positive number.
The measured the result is 0.5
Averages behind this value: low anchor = 66.9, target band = 64.8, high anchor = 63.9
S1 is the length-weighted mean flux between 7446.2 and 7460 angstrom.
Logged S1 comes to 64.9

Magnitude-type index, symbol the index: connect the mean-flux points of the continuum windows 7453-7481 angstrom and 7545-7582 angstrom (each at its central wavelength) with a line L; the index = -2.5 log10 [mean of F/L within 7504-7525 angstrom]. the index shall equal 0.02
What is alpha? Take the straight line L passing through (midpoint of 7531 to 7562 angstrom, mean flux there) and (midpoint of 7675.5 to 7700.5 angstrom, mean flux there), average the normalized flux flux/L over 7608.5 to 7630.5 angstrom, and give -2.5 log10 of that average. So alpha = -0.04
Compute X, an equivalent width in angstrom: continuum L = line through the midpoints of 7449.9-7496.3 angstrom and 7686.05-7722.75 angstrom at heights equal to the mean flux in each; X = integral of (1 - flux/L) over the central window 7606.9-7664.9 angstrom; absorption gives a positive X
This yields -2.1 angstrom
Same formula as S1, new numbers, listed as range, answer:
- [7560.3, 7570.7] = 65.2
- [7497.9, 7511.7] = 63.3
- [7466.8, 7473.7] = 63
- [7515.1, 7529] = 63.8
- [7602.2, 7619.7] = 67.2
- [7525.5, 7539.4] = 64.3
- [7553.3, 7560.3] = 65.4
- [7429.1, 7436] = 64.2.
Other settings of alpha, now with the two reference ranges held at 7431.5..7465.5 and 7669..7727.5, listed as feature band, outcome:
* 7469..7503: 0.03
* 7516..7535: 0.02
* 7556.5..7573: -0.01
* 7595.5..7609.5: -0.05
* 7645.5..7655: -0.03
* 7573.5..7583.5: 0.00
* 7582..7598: -0.02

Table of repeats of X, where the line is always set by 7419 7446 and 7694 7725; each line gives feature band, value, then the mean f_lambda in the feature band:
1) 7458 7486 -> 0.72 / 63.1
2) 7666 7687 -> -0.10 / 64.7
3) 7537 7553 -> -0.02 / 64.6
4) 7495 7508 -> 0.19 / 63.7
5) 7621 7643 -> -0.80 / 66.8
